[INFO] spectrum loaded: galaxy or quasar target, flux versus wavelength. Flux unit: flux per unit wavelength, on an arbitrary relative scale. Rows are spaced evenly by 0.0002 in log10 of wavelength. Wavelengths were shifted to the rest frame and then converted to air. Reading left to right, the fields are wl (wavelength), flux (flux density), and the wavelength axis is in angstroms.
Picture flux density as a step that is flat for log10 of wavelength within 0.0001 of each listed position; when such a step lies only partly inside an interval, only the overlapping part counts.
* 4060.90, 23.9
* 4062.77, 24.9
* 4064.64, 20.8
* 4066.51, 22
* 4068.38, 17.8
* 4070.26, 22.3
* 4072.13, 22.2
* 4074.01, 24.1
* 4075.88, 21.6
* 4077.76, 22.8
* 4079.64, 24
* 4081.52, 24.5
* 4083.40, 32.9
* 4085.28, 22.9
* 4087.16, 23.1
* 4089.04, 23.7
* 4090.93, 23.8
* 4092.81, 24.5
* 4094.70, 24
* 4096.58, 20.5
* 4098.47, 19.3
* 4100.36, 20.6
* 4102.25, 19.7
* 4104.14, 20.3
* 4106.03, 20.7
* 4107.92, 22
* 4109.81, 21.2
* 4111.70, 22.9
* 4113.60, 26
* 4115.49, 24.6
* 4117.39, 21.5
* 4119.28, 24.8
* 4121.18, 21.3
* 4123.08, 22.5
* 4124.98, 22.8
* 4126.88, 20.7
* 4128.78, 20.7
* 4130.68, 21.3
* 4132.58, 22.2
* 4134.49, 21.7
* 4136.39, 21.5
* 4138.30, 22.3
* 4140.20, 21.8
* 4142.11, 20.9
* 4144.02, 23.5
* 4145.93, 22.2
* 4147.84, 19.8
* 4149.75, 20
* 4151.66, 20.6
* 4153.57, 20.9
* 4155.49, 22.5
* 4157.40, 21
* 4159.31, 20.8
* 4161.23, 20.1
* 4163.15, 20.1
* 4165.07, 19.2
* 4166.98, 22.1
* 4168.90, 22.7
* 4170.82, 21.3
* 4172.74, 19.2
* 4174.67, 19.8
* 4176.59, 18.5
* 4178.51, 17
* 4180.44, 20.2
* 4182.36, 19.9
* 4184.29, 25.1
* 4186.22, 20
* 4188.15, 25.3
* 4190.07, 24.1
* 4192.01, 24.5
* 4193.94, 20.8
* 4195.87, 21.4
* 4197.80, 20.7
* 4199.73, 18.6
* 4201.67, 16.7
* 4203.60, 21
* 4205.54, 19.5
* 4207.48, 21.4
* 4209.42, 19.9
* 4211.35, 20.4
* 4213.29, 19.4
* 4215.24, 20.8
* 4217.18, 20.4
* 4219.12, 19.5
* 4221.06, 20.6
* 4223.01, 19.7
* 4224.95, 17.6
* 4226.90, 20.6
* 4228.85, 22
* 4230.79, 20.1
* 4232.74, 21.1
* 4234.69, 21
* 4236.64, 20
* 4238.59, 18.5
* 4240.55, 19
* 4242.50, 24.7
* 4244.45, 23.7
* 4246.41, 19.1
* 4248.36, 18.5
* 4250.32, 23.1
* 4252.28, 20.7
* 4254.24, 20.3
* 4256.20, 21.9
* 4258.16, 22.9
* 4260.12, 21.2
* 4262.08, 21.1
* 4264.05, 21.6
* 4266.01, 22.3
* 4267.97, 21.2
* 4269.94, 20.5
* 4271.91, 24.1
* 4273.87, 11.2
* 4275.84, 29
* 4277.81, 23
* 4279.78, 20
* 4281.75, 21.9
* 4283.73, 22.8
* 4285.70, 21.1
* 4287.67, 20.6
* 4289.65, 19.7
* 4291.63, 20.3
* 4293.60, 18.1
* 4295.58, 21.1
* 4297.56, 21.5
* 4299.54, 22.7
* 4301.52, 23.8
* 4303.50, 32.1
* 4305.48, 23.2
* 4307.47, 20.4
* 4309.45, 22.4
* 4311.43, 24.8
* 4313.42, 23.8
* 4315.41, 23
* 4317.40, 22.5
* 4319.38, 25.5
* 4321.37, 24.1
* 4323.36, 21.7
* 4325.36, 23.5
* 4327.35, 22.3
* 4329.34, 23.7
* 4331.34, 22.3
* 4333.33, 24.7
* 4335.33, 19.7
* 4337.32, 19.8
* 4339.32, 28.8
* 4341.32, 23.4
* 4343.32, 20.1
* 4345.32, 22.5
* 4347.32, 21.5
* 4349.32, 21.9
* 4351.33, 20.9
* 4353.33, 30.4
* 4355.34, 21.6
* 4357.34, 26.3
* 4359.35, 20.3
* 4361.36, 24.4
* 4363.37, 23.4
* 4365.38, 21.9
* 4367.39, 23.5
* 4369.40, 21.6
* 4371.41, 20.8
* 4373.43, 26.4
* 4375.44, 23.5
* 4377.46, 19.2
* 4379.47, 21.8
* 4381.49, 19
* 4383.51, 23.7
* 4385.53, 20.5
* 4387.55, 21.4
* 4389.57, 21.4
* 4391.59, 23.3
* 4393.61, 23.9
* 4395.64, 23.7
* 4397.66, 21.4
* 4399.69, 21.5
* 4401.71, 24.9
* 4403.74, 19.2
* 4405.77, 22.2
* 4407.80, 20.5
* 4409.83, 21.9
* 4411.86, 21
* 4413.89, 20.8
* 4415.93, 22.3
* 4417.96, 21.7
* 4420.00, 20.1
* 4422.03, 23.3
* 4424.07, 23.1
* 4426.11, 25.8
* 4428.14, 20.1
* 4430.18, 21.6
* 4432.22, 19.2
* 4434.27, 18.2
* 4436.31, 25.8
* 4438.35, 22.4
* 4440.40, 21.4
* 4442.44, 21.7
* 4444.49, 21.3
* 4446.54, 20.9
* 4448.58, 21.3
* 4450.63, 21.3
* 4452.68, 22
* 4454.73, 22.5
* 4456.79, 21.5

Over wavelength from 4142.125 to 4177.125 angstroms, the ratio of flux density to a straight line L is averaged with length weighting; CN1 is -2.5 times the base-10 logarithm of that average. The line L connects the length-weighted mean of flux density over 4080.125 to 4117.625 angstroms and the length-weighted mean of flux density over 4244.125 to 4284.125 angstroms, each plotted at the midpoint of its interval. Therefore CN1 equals 0.079 mag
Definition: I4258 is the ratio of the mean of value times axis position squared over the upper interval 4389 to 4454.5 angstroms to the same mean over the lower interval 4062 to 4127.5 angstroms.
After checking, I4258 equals 1.12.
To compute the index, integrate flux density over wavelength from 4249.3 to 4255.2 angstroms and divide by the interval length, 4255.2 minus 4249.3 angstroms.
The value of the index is 21.3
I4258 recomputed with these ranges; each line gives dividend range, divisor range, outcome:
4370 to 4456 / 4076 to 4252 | 1.15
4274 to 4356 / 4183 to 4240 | 1.15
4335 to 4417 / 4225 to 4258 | 1.14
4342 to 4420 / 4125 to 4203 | 1.17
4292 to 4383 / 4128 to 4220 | 1.18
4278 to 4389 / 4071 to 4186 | 1.14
